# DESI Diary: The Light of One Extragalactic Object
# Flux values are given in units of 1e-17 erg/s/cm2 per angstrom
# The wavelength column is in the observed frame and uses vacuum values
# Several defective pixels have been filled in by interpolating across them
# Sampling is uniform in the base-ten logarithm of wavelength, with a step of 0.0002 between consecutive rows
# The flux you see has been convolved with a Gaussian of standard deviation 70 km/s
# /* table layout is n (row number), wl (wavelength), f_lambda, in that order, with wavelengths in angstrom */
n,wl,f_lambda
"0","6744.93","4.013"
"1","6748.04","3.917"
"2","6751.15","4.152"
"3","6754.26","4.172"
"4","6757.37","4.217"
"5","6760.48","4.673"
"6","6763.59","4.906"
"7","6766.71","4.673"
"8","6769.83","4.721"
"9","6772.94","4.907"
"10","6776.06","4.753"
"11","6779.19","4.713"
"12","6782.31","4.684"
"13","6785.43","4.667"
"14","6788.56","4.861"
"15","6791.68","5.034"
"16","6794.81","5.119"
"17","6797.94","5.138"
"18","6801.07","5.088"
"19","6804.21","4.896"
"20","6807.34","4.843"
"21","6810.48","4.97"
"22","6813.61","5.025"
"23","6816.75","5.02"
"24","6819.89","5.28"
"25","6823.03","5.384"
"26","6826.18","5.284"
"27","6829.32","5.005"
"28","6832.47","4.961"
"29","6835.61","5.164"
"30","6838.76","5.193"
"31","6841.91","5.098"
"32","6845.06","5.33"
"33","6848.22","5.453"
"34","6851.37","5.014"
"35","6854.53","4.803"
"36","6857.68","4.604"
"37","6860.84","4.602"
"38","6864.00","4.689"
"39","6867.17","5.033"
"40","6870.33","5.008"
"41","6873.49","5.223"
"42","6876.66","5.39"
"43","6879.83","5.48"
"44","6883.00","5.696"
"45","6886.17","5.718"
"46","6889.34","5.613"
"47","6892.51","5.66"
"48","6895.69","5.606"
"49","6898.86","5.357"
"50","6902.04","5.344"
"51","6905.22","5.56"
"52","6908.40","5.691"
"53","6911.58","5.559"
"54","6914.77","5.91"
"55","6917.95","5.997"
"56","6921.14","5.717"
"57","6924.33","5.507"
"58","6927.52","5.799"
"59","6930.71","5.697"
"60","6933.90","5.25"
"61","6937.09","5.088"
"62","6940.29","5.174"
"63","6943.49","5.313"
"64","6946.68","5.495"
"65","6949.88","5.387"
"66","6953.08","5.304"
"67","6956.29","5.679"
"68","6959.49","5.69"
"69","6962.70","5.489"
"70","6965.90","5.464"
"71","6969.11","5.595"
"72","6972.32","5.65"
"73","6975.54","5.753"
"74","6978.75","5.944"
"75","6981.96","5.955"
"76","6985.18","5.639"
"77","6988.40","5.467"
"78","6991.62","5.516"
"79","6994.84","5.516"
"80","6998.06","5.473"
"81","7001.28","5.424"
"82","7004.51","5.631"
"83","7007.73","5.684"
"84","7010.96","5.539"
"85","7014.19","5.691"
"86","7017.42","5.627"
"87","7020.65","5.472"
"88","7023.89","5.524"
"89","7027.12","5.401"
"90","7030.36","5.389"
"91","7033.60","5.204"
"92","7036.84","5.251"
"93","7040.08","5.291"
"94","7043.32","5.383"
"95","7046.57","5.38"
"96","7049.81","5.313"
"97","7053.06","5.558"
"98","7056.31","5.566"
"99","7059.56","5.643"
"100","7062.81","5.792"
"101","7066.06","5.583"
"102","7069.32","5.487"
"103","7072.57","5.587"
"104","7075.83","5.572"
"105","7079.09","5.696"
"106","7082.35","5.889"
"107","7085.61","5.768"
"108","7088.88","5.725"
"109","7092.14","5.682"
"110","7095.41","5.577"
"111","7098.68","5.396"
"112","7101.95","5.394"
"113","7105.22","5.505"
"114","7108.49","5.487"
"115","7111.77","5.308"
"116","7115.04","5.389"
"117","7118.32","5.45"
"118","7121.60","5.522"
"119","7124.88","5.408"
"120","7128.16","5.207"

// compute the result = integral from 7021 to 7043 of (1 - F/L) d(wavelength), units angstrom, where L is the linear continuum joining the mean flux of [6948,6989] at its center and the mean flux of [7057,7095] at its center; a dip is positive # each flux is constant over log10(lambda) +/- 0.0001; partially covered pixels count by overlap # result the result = 1.15 angstrom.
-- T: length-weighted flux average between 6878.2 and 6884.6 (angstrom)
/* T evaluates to 5.58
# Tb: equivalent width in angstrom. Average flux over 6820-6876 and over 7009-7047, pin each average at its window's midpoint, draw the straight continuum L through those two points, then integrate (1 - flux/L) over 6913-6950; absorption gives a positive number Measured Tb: -2.1 angstrom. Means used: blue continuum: 5.06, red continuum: 5.43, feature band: 5.53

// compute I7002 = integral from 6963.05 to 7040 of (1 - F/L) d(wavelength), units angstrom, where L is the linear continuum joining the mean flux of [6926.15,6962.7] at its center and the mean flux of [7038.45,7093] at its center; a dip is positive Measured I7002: -0.6 angstrom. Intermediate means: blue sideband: 5.44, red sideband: 5.58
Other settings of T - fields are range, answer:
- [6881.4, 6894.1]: 5.67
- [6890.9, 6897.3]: 5.64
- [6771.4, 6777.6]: 4.83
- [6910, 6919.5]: 5.82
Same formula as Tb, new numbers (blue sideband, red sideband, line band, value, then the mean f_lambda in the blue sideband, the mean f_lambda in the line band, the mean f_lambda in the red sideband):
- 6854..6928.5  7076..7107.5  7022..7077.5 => 1.1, 5.4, 5.47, 5.62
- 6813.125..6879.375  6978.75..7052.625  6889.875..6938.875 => -3.1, 5.08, 5.58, 5.5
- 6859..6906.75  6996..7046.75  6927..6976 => -0.7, 5.33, 5.48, 5.46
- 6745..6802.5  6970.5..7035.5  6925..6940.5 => -0.4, 4.67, 5.43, 5.57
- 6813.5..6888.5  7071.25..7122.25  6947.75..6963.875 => -0.6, 5.15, 5.51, 5.56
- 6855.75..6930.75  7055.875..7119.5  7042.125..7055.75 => 0.3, 5.43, 5.42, 5.58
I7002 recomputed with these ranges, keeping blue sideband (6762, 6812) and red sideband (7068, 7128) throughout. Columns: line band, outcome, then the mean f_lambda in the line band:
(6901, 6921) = -2.1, 5.69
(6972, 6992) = -1.6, 5.72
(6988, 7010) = -0.9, 5.54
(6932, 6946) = -0.1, 5.24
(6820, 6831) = -0.6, 5.23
